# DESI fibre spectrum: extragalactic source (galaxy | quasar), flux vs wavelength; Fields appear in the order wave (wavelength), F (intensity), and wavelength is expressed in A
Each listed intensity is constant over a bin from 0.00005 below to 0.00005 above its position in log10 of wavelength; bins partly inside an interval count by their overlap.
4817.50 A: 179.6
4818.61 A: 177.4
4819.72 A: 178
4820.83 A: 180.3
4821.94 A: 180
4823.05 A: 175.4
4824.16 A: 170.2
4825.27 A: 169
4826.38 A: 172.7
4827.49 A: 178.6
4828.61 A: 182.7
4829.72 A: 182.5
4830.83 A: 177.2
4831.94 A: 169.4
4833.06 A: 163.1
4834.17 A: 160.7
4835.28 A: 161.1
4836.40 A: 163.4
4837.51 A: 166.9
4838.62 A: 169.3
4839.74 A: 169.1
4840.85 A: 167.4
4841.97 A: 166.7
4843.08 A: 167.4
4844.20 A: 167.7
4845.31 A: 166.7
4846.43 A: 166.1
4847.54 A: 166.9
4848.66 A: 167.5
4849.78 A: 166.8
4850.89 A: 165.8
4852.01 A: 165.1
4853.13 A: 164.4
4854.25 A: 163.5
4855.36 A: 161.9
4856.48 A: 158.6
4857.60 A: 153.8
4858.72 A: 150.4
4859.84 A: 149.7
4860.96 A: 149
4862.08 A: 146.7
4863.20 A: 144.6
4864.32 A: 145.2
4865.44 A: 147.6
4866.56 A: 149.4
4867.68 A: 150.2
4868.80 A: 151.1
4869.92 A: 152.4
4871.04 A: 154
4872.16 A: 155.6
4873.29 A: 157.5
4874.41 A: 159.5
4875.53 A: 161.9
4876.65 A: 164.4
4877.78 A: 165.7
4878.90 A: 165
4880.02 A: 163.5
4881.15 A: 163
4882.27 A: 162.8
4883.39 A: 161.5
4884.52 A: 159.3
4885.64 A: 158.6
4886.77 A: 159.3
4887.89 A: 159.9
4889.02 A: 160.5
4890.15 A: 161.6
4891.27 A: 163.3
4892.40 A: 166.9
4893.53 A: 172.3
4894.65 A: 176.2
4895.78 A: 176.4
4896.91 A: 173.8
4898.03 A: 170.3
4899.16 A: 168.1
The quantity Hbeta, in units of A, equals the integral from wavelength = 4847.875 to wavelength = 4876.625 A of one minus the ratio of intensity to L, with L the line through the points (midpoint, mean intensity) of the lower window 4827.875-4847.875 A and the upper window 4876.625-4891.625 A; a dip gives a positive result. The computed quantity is 1.60 A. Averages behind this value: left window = 169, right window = 162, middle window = 156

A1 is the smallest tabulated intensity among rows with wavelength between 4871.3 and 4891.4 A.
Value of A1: 155.6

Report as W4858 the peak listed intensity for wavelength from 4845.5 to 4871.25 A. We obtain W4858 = 167.5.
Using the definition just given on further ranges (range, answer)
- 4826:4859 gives 182.7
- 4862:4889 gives 165.7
